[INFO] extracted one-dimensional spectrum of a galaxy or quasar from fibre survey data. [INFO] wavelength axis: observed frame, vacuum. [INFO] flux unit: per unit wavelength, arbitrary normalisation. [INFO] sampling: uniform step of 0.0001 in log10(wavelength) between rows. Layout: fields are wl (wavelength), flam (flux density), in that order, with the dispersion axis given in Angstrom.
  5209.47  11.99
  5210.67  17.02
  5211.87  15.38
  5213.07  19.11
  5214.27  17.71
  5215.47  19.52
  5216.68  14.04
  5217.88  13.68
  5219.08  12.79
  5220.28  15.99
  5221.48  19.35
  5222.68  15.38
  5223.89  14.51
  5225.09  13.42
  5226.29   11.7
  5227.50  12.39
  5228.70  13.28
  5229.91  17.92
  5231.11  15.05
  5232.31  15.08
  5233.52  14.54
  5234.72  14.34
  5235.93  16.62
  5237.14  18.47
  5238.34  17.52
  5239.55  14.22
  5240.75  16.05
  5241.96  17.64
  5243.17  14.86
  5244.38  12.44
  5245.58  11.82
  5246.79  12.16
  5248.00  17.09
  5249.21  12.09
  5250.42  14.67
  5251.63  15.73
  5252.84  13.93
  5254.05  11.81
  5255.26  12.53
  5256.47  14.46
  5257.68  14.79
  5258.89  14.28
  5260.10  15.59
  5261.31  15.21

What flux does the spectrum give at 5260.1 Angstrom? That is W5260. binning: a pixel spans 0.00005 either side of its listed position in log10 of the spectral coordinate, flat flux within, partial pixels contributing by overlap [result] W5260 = 15.59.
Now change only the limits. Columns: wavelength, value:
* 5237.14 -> 18.47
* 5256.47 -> 14.46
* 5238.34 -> 17.52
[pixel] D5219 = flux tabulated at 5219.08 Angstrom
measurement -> 12.79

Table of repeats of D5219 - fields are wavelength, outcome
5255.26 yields 12.53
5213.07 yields 19.11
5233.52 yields 14.54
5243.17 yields 14.86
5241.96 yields 17.64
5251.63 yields 15.73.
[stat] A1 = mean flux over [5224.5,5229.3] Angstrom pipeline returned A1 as 12.7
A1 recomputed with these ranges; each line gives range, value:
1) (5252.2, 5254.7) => 12.9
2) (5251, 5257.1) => 13.7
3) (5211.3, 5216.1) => 17.9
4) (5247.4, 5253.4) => 14.7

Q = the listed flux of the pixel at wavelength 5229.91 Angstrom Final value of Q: 17.92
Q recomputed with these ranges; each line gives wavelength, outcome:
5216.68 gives 14.04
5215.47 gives 19.52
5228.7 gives 13.28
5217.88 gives 13.68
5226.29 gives 11.7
